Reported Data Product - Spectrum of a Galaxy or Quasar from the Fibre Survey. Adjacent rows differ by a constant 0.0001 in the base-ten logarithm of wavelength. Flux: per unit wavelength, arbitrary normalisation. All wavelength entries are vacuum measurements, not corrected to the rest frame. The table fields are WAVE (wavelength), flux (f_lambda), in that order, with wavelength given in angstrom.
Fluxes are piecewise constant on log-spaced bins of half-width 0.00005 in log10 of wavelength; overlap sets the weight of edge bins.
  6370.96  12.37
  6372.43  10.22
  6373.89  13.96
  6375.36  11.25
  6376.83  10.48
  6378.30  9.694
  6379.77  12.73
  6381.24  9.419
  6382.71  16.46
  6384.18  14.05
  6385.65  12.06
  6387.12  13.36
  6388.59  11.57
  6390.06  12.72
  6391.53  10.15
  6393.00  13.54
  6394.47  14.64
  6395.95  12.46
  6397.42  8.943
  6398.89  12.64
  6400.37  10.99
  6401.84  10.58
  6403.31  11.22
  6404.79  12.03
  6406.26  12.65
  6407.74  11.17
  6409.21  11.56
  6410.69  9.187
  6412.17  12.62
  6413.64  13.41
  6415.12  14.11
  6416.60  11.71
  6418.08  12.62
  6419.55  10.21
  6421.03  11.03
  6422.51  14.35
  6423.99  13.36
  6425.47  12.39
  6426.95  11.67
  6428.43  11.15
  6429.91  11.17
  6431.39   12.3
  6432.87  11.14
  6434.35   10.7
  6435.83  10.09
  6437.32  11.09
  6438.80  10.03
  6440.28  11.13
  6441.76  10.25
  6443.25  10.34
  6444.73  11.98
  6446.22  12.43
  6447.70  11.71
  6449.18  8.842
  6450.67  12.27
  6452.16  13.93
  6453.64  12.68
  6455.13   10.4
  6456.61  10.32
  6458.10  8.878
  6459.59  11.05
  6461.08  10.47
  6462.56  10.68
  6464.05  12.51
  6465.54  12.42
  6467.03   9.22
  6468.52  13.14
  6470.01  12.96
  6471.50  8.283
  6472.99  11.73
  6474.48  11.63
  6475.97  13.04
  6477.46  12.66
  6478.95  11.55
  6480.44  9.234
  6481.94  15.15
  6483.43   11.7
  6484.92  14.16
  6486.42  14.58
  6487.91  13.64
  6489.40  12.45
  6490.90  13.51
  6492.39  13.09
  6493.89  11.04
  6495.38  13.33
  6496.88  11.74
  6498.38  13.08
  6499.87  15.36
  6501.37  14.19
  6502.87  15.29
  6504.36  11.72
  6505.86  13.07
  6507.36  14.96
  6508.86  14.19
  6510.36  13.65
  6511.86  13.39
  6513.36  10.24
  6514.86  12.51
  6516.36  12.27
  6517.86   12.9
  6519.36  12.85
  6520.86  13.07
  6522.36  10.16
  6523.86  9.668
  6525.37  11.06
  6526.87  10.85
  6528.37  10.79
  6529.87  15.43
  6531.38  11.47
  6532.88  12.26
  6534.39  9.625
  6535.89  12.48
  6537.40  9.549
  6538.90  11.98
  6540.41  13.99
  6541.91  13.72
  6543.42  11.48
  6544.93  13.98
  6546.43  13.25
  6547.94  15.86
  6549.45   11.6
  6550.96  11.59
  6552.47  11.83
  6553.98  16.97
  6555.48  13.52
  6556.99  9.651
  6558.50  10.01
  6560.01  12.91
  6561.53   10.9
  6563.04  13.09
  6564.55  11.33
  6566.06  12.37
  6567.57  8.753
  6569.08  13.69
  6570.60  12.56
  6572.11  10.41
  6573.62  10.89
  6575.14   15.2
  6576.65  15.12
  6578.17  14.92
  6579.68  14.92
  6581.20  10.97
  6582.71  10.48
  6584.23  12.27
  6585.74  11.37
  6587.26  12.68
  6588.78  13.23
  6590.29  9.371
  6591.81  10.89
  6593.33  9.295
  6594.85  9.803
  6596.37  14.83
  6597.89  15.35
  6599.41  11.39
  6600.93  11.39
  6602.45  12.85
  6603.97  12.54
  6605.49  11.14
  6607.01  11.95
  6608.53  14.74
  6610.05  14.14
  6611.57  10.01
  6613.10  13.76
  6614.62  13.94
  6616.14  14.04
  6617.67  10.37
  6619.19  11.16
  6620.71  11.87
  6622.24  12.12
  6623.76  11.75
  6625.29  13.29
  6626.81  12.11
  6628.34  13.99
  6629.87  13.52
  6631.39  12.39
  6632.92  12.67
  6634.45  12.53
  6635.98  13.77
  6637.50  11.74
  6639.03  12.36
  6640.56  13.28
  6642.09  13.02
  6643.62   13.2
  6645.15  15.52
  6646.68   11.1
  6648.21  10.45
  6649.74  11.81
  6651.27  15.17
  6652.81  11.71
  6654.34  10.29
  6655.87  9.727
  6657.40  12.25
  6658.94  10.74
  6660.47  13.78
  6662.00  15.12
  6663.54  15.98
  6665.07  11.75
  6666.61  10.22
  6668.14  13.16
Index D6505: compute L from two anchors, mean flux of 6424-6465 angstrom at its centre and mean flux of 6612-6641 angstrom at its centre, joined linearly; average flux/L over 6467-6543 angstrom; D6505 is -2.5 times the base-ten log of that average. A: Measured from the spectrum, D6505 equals -0.07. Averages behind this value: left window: 11.2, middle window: 12.4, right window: 12.6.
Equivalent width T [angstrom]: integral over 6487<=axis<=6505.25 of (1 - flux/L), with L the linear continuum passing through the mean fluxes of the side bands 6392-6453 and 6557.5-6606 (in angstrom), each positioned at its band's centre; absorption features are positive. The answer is -2.1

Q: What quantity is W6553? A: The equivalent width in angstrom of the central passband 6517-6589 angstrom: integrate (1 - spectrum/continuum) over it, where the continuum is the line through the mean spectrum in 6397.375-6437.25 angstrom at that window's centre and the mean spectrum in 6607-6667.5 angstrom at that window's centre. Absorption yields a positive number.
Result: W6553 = -0.1 angstrom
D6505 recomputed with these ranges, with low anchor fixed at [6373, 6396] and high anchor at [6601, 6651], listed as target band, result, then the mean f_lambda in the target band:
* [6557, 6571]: 0.09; 11.6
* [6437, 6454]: 0.10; 11.4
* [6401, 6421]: 0.06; 11.7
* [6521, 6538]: 0.11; 11.3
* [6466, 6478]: 0.08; 11.6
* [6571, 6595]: 0.05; 12.1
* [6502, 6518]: -0.05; 13.1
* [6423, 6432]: 0.03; 12.1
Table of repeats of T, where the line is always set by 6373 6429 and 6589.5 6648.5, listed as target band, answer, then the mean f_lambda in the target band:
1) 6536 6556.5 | -1.1 angstrom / 13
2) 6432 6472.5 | 3.5 angstrom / 11.1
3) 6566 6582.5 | -0.4 angstrom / 12.7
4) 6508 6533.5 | 0.2 angstrom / 12.2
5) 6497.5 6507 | -1.2 angstrom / 13.8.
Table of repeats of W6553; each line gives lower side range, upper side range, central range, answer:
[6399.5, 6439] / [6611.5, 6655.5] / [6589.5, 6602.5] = 0.8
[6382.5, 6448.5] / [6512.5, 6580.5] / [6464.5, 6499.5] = -0.8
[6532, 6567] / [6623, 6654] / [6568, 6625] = 0.9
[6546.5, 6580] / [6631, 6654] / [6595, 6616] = -0.4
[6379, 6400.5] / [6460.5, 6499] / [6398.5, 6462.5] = 4.4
